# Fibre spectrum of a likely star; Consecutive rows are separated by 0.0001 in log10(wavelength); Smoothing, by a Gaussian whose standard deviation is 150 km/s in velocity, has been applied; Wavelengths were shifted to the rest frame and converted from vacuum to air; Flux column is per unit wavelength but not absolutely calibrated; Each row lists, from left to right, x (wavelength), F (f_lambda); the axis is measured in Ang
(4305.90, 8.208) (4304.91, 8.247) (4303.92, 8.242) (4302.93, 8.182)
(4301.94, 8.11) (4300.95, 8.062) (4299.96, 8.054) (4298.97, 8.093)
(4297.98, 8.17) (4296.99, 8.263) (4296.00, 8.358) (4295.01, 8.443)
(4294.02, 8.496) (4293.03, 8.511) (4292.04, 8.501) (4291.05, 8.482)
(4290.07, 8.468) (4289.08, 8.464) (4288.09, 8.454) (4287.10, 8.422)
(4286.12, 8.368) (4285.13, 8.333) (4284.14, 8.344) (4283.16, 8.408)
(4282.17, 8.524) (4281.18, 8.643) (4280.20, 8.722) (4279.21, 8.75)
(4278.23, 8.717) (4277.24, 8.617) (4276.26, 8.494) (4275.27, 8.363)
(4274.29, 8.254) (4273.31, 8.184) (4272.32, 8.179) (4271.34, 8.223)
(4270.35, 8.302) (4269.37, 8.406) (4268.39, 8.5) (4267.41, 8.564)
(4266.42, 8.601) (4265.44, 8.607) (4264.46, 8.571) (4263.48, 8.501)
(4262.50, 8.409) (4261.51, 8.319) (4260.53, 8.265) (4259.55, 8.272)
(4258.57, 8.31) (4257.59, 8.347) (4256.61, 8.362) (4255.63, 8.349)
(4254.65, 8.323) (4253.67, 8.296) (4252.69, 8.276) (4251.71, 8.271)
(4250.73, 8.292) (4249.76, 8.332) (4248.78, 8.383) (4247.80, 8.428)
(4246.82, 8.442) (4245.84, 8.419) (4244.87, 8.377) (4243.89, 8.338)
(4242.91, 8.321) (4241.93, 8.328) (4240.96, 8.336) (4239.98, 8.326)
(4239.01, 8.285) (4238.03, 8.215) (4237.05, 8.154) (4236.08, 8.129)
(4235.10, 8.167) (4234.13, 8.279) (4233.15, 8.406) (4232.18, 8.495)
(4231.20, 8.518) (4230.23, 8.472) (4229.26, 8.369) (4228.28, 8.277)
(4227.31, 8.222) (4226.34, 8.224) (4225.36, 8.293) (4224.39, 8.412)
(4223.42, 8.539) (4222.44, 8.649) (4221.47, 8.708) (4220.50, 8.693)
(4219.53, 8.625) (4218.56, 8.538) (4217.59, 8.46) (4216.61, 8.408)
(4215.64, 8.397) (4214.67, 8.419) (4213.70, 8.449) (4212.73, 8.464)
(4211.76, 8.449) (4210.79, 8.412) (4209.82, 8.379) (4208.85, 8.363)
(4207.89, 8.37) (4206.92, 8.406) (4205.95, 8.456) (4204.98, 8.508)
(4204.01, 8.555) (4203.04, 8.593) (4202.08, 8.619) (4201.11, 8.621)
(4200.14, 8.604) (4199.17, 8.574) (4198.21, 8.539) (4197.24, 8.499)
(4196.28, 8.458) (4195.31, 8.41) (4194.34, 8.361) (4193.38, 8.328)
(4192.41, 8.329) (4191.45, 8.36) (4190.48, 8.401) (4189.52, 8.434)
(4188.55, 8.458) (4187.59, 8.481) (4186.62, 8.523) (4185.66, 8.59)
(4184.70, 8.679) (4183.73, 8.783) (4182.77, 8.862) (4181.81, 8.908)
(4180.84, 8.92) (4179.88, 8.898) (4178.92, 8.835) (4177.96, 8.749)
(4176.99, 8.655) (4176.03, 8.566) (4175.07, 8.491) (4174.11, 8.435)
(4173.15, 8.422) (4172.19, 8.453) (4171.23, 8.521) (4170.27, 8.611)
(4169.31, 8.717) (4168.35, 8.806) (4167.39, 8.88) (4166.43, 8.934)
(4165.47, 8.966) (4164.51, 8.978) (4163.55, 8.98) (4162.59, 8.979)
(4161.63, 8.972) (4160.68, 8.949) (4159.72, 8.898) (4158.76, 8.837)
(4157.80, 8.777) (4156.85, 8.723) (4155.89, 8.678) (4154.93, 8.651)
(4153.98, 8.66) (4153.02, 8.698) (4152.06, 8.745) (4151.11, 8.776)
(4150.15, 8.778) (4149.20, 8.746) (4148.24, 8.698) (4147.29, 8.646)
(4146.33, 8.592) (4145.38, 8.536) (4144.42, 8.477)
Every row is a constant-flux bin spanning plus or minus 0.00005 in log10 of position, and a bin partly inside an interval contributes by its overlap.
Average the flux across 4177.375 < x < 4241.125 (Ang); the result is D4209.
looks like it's 8.48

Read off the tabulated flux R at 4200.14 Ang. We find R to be 8.604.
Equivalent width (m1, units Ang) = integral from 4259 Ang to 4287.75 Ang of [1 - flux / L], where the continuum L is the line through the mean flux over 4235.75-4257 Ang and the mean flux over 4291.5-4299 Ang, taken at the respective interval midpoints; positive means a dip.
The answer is -0.3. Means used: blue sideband 8.32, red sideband 8.36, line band 8.44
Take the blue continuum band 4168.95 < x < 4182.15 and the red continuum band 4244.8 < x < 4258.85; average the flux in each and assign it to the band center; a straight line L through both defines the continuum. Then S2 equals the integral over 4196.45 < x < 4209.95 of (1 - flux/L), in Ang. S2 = 0.1 Ang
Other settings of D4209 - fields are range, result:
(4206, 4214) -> 8.42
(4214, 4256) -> 8.38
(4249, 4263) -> 8.32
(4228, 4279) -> 8.37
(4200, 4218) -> 8.46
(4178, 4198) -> 8.58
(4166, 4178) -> 8.63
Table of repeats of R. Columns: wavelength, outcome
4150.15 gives 8.778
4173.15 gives 8.422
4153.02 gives 8.698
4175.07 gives 8.491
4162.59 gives 8.979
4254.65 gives 8.323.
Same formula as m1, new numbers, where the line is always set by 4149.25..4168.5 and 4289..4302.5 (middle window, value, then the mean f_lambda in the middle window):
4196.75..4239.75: 0.9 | 8.44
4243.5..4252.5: 0.1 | 8.37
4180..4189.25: 0.0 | 8.69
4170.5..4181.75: 0.2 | 8.64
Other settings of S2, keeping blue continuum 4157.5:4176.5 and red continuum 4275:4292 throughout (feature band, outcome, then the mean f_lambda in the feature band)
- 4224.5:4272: 1.3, 8.35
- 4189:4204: 0.4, 8.48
